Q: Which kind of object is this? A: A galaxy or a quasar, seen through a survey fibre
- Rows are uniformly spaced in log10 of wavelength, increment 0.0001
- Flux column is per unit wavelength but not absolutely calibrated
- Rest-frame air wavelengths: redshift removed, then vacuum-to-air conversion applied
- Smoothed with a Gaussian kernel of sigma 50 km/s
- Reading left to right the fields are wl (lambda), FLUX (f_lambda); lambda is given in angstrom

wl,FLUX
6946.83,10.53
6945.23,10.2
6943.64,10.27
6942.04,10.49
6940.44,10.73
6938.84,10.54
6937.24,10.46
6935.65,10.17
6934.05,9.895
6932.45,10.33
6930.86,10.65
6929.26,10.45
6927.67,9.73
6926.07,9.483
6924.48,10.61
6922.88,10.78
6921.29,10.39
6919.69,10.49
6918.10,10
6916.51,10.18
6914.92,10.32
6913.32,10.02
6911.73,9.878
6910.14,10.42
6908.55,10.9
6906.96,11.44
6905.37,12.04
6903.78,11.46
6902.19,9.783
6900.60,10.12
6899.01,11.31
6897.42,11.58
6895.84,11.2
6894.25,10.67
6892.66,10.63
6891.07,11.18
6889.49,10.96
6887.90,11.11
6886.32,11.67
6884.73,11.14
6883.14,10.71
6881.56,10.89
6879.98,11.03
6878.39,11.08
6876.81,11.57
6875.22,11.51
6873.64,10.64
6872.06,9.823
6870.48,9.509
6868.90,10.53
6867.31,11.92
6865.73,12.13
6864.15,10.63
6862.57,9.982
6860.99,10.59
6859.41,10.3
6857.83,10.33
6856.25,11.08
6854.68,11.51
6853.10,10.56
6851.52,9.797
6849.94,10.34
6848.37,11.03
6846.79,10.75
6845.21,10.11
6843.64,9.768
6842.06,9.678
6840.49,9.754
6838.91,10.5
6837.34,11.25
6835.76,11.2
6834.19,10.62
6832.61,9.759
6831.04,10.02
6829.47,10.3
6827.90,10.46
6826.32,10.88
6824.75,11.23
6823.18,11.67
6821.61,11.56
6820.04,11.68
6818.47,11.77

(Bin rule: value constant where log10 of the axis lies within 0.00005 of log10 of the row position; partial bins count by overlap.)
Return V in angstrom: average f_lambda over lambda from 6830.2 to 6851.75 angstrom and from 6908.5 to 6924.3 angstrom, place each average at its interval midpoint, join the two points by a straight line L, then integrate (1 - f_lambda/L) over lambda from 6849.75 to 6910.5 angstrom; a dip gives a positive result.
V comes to -3.3 angstrom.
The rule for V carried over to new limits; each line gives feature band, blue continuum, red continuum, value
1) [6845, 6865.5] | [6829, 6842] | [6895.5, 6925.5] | -0.3 angstrom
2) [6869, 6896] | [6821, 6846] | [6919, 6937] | -1.3 angstrom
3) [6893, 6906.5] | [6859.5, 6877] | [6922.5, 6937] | -0.7 angstrom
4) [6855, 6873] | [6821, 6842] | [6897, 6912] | 0.2 angstrom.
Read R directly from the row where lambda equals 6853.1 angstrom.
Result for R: 10.56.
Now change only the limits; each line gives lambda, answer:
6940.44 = 10.73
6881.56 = 10.89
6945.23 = 10.2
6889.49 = 10.96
